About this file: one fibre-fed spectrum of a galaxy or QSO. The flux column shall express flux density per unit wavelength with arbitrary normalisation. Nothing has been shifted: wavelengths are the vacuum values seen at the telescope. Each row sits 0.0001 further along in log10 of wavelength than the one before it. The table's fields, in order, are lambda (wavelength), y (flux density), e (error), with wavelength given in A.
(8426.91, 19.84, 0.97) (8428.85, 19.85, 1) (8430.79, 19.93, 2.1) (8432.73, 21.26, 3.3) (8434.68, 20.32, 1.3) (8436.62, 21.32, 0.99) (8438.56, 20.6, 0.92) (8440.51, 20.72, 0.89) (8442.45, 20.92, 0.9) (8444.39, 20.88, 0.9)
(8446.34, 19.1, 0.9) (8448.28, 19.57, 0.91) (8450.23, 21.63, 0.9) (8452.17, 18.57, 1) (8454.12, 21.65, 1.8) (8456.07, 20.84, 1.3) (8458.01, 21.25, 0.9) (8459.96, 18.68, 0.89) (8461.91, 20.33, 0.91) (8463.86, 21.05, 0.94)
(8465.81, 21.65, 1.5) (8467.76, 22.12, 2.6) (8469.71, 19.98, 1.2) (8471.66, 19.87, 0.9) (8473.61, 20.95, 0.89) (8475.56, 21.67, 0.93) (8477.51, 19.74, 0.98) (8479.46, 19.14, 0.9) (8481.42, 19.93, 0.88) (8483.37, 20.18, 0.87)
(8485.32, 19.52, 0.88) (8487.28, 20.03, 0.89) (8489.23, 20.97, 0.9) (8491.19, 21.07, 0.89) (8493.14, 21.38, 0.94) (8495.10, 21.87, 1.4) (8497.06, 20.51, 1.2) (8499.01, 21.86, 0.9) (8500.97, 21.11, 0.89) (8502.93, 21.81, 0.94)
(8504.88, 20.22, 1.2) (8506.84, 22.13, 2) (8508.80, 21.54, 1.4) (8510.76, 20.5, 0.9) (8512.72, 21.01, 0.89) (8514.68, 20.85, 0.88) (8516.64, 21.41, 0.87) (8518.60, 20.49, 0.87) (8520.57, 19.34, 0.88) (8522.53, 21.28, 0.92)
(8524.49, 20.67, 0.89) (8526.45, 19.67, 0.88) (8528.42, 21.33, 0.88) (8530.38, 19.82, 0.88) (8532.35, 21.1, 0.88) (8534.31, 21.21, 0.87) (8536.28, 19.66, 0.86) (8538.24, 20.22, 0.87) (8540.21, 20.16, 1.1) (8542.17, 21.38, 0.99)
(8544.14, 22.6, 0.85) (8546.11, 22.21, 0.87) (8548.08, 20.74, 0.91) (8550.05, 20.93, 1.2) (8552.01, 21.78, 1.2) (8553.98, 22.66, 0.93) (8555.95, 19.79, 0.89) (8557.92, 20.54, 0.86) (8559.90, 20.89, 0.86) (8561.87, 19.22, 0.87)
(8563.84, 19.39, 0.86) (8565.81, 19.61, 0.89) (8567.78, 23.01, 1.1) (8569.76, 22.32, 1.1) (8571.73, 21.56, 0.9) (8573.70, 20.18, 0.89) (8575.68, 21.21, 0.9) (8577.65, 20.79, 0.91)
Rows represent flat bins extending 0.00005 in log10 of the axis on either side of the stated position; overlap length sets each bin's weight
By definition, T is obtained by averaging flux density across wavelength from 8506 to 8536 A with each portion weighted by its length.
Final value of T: 20.8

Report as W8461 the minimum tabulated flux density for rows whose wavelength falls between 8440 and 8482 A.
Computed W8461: 18.57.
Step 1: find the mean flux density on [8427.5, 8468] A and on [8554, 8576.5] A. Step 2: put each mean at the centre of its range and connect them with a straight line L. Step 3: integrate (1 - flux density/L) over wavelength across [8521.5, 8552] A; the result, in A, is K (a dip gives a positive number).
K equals -0.3 A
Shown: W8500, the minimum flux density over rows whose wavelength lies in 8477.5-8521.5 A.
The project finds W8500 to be 19.14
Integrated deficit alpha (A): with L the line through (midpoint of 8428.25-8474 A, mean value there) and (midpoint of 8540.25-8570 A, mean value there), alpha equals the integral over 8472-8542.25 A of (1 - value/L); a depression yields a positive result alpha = 0.4 A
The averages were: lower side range 20.5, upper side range 21.1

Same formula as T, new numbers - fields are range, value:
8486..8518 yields 21.1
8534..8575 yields 21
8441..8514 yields 20.7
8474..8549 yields 20.8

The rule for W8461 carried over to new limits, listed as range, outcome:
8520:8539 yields 19.34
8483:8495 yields 19.52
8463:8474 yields 19.87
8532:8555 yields 19.66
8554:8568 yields 19.22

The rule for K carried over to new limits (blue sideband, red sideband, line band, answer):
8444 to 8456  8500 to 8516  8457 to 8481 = 0.0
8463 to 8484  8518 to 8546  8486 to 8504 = -0.5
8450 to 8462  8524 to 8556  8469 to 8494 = 0.3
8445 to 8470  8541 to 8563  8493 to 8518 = -0.5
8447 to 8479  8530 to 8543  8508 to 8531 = -0.1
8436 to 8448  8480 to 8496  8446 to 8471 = 0.0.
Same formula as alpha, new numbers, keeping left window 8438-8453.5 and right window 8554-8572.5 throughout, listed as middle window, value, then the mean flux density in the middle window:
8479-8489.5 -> 0.3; 19.9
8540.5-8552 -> -0.4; 21.5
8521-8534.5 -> 0.0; 20.6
